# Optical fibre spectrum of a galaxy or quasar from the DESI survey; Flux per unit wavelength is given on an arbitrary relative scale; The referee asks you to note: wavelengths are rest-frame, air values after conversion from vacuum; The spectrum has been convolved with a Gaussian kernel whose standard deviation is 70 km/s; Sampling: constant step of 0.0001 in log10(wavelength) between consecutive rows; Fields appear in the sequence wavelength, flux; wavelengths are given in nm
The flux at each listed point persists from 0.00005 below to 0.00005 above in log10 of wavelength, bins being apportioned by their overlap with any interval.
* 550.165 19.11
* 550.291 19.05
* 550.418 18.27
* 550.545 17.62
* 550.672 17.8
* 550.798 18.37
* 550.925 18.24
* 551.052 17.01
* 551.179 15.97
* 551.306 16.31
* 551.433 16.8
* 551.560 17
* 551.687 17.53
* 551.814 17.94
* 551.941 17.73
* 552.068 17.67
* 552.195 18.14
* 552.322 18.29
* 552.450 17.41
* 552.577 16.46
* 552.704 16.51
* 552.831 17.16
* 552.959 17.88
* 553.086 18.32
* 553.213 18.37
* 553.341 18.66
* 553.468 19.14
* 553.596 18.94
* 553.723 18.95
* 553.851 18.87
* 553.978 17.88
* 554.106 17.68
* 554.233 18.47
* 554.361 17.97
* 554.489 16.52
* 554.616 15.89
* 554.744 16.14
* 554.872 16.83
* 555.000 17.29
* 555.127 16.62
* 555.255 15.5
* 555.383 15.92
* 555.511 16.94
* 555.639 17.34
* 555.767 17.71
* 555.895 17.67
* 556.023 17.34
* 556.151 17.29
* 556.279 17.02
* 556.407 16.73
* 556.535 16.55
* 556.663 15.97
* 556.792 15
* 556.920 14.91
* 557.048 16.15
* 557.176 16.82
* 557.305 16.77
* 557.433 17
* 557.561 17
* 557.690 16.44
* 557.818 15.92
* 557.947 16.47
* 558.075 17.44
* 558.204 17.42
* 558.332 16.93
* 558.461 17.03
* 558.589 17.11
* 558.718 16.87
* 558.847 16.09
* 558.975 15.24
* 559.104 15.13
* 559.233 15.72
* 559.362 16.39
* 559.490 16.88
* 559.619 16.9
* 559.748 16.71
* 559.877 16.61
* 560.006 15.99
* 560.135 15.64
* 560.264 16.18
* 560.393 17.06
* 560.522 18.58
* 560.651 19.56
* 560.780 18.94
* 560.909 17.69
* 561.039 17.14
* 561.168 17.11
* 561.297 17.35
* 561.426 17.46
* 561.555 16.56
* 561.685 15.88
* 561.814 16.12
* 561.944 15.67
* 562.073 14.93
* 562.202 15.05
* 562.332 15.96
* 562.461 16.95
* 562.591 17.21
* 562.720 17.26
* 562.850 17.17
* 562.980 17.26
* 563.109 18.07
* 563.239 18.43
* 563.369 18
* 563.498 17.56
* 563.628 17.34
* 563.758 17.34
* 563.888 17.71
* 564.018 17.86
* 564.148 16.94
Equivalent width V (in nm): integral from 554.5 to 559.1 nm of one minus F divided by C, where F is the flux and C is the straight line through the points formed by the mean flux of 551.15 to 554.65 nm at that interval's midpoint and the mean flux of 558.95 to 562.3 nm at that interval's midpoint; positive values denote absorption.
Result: 0.153 nm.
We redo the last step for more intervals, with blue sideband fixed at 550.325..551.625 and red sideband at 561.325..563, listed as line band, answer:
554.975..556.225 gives 0.00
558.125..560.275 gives 0.03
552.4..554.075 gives -0.08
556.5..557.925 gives 0.05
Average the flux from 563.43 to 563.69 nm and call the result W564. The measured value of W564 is 17.5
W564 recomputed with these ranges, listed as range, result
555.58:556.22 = 17.5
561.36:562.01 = 16.3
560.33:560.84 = 18.5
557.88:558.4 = 17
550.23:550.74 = 18.2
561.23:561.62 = 17.1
